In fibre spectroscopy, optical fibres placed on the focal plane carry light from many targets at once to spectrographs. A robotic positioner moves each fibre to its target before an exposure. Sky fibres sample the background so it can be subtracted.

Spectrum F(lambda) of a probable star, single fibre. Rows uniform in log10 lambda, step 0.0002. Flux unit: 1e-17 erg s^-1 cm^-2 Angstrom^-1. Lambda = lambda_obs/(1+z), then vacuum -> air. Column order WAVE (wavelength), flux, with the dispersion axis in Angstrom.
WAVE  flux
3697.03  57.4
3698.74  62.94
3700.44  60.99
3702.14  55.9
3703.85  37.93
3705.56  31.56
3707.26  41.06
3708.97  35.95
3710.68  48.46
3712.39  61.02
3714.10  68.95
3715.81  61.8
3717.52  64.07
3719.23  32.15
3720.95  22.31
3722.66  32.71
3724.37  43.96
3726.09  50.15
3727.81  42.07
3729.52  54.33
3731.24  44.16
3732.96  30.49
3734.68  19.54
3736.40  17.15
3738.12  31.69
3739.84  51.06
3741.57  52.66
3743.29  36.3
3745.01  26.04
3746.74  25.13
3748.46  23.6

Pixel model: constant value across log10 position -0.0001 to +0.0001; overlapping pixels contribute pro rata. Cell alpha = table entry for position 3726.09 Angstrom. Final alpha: 50.15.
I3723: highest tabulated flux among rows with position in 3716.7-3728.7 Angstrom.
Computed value 64.07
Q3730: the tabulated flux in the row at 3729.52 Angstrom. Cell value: 54.33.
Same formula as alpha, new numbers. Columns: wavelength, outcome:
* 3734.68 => 19.54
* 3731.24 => 44.16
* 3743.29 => 36.3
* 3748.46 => 23.6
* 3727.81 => 42.07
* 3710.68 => 48.46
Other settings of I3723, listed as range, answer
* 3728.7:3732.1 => 54.33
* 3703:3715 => 68.95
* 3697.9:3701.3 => 62.94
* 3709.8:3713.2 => 61.02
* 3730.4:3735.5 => 44.16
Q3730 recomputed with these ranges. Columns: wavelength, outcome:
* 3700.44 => 60.99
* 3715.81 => 61.8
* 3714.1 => 68.95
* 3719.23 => 32.15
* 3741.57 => 52.66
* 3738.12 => 31.69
